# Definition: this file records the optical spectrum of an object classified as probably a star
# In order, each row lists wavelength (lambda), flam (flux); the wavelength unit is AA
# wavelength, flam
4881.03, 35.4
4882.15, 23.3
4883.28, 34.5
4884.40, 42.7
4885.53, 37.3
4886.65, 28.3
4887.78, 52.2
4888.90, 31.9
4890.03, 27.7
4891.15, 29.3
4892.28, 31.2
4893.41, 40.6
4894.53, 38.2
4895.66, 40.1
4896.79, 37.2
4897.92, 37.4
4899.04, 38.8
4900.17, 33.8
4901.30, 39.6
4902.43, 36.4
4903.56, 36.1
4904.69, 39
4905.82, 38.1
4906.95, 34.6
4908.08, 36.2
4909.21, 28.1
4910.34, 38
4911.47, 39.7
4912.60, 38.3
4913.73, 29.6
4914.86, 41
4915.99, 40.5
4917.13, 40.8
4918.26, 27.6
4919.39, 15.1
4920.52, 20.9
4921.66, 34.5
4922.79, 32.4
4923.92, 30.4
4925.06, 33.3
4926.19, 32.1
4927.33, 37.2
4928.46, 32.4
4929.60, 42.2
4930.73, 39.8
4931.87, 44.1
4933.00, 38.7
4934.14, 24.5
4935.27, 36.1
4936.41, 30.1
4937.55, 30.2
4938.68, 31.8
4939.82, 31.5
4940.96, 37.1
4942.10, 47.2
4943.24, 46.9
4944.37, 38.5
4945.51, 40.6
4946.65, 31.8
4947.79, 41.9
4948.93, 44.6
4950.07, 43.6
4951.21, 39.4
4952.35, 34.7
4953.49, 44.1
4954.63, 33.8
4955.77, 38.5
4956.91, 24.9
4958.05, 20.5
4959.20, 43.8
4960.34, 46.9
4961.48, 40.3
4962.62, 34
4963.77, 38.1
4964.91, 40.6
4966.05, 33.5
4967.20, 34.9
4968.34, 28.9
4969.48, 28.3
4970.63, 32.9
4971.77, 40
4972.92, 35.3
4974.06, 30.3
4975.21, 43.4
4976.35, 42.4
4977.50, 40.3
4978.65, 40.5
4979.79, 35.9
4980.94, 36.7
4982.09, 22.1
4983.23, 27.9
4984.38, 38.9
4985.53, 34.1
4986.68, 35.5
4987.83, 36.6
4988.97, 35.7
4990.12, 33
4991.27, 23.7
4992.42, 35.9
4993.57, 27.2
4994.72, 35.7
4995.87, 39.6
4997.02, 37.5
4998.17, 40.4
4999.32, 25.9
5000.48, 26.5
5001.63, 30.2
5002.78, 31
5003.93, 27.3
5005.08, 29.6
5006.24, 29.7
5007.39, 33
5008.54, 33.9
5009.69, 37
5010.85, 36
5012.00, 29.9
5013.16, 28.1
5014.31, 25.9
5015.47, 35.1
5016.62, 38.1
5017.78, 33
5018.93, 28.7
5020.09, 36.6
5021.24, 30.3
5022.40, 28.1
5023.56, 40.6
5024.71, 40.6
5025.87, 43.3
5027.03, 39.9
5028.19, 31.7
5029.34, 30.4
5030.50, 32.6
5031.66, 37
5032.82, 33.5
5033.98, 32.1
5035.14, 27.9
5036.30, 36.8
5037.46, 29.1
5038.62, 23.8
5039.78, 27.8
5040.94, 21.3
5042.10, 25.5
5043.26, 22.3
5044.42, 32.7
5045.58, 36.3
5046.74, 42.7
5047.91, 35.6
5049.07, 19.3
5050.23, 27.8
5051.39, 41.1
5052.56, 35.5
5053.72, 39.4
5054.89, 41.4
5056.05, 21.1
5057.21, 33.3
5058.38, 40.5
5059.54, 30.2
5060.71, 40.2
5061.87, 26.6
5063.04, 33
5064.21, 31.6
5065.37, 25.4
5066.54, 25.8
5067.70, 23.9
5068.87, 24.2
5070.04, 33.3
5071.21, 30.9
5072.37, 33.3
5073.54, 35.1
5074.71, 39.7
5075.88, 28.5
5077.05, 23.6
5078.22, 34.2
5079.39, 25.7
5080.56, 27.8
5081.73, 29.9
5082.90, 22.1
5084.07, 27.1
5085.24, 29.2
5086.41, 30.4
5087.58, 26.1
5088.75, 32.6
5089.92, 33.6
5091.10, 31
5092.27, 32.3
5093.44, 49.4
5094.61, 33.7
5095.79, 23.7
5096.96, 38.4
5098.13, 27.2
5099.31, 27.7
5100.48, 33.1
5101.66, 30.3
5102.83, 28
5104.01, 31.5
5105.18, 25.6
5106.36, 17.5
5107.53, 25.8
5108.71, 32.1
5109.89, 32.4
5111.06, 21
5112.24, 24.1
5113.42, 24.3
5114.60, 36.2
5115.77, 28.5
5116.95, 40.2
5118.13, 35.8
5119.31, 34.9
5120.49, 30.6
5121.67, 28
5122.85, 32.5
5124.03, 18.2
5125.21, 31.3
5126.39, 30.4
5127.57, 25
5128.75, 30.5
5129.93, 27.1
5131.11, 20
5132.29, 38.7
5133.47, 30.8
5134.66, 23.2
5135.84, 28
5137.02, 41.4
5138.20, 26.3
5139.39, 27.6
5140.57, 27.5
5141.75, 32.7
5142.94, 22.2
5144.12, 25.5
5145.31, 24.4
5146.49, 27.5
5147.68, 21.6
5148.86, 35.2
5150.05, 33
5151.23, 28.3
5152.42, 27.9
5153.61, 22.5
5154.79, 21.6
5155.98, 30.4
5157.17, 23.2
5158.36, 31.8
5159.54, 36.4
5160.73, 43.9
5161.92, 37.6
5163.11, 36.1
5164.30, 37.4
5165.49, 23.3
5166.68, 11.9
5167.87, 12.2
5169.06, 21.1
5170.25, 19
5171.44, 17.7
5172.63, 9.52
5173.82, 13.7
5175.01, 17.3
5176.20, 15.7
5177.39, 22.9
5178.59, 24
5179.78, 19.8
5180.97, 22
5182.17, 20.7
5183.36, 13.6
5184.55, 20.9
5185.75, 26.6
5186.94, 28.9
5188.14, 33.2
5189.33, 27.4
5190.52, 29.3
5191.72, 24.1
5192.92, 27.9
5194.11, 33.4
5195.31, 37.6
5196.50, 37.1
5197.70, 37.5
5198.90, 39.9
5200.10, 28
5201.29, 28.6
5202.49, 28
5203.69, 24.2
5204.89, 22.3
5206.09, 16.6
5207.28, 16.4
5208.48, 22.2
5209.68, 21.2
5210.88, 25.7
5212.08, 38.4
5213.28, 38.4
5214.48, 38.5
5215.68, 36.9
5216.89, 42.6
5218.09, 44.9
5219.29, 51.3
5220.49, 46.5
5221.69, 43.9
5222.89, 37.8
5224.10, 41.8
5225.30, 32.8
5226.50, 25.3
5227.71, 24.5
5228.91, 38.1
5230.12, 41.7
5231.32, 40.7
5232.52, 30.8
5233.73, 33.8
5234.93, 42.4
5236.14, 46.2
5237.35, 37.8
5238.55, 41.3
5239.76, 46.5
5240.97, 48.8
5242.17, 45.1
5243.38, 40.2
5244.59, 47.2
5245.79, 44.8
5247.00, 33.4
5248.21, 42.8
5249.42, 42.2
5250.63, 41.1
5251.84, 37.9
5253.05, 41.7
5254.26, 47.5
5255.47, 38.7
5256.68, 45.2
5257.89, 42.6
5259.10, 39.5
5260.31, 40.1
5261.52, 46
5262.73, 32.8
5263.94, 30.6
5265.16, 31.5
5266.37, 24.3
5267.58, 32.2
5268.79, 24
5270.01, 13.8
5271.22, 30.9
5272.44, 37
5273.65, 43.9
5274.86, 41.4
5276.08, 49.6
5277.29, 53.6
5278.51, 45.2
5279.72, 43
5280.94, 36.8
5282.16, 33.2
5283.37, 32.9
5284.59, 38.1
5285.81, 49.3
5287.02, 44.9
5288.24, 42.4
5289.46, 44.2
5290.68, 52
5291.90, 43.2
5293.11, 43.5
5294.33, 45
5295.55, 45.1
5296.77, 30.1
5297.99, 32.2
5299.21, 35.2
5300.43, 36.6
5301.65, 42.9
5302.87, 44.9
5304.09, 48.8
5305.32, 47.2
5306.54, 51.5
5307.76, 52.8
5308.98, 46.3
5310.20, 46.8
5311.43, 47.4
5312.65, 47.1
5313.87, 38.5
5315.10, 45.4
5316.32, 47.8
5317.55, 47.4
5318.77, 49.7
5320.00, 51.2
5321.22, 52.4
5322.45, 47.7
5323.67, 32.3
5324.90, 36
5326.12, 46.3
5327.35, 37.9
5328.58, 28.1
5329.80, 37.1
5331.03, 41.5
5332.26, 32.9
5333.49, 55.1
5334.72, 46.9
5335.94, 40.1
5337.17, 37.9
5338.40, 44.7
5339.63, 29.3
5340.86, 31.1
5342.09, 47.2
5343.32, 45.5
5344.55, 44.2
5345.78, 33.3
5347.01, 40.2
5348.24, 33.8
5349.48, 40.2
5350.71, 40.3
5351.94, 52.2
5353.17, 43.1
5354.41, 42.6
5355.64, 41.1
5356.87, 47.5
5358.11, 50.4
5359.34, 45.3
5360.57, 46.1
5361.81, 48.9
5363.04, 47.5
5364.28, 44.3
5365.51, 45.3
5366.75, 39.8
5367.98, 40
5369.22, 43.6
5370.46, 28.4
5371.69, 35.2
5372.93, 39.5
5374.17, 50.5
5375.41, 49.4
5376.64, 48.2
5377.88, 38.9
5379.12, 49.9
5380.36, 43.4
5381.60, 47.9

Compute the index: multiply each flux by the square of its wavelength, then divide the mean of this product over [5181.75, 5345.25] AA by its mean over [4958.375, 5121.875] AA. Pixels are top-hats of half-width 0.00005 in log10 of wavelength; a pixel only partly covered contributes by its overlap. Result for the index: 1.30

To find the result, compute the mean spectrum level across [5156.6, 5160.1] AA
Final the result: 30.5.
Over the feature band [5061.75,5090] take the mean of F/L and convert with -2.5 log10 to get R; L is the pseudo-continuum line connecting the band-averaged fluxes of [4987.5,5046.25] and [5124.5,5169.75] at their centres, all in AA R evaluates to 0.04 mag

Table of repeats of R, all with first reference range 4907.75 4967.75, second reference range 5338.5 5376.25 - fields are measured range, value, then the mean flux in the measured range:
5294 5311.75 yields -0.051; 43.4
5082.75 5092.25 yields 0.277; 29.5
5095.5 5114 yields 0.352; 27.7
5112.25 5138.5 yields 0.276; 30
